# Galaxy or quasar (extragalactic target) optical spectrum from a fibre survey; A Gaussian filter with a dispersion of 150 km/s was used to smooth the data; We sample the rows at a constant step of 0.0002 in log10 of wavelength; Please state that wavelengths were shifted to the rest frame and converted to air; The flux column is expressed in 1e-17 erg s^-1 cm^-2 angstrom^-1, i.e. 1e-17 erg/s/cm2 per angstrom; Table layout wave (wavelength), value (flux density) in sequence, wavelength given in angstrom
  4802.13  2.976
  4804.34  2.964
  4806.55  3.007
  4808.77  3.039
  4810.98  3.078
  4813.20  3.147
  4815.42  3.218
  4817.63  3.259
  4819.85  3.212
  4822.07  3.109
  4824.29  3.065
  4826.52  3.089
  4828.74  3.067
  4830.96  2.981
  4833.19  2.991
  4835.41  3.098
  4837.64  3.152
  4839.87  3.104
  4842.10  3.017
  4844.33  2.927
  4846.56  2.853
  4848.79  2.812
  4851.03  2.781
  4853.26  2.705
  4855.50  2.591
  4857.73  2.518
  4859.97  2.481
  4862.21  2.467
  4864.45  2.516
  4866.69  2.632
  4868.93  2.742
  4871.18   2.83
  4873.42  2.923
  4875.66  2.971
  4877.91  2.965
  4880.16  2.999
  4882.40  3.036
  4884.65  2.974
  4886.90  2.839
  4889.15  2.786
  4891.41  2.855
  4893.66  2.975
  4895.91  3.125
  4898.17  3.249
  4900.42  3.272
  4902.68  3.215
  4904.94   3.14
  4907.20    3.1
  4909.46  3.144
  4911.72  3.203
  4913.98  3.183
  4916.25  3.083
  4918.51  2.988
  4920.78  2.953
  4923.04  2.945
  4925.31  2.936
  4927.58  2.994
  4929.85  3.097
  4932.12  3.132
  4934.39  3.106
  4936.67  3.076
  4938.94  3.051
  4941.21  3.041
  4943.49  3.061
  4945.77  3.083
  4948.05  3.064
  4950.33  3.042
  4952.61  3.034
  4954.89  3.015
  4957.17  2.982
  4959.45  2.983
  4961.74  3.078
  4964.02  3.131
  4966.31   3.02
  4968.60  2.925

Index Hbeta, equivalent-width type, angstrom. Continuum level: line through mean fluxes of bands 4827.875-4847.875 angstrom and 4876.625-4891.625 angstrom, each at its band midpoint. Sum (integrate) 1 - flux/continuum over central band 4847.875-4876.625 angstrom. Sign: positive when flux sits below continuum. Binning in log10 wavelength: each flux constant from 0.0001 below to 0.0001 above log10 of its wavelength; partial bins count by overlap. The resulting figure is 2.73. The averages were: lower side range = 3.02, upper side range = 2.93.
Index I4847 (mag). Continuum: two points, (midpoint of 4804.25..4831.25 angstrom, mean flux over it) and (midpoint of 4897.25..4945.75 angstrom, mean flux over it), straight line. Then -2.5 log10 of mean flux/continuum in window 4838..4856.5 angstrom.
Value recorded 0.09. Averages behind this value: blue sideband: 3.1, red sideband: 3.09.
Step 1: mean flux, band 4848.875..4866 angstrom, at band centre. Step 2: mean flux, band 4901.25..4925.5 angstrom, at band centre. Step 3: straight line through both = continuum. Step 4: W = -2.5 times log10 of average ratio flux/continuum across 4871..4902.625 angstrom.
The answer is -0.054 mag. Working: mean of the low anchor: 2.59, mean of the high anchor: 3.09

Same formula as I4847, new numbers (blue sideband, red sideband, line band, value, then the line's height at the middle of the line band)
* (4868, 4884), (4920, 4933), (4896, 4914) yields -0.074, 2.97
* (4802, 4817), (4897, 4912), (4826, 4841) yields 0.012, 3.1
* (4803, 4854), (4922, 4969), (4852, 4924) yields 0.042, 3.04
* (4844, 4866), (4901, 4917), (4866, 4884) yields -0.021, 2.84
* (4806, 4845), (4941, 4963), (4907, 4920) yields -0.021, 3.05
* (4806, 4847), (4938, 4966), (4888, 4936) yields -0.005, 3.06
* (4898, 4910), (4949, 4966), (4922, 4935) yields 0.030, 3.12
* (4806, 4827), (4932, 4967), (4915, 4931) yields 0.024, 3.07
